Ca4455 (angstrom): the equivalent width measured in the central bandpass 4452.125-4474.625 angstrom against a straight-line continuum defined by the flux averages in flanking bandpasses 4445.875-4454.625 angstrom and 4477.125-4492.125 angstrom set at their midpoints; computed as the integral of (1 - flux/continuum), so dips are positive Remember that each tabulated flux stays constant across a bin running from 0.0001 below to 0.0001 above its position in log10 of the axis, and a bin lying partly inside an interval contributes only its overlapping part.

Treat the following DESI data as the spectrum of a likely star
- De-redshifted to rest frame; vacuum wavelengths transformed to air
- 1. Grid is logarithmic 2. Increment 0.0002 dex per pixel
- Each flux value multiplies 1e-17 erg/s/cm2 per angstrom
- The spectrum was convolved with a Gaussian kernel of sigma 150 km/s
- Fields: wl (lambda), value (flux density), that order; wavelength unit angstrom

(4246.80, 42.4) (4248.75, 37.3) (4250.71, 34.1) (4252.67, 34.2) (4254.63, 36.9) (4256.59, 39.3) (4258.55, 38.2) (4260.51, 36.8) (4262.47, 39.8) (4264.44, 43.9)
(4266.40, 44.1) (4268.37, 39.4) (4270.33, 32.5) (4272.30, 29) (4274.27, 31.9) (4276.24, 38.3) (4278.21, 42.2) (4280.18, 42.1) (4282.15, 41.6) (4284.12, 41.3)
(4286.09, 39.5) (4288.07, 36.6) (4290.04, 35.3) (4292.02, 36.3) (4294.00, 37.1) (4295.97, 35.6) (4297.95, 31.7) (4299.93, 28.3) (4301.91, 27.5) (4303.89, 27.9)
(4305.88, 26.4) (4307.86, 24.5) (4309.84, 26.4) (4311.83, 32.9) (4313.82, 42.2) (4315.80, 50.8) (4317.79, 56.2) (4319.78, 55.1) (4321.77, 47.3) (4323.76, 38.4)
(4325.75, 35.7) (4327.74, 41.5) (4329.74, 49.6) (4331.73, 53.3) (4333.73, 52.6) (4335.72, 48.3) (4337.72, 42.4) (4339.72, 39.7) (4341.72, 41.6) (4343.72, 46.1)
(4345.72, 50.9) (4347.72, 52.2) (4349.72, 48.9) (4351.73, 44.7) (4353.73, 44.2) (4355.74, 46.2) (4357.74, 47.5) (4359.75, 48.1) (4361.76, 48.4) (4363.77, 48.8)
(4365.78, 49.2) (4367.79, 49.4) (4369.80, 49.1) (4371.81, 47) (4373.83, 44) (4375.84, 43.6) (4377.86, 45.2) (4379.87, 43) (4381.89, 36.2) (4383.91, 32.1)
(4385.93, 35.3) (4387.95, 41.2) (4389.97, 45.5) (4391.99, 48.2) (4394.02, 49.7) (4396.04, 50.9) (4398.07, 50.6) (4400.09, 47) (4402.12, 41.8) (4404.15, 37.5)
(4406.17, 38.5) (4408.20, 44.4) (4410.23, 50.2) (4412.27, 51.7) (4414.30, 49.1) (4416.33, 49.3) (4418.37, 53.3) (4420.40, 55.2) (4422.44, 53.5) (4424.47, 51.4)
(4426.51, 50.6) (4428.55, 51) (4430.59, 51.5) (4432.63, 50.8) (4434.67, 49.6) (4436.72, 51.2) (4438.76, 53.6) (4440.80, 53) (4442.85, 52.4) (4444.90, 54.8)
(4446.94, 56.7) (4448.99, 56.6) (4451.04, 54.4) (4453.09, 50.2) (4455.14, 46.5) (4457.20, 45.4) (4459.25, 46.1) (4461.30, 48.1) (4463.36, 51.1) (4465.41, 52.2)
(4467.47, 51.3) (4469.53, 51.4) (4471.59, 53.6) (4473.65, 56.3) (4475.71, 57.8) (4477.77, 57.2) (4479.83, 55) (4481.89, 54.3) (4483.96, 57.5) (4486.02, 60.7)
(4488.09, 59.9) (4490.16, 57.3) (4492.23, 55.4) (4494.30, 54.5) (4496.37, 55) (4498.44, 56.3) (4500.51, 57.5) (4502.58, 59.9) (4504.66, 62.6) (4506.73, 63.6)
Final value 2.1 angstrom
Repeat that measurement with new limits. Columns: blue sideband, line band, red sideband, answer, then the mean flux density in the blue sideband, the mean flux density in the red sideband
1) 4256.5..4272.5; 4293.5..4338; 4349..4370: 4.0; 38.5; 47.6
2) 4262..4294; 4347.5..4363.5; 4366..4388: -2.2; 38.3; 42.7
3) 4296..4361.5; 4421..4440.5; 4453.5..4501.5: -0.5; 42.2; 53.9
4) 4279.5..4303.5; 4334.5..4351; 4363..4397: -2.2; 35.8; 44.6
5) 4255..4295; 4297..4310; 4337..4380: 4.3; 38.2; 46.5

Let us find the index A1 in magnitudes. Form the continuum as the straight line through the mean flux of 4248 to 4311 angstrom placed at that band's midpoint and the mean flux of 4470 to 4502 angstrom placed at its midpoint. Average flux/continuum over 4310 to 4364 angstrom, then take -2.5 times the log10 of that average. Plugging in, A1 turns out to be -0.12 mag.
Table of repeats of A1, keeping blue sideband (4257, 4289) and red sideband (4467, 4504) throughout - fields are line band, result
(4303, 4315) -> 0.34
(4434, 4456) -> 0.00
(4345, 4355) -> -0.07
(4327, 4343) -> -0.06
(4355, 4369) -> -0.05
